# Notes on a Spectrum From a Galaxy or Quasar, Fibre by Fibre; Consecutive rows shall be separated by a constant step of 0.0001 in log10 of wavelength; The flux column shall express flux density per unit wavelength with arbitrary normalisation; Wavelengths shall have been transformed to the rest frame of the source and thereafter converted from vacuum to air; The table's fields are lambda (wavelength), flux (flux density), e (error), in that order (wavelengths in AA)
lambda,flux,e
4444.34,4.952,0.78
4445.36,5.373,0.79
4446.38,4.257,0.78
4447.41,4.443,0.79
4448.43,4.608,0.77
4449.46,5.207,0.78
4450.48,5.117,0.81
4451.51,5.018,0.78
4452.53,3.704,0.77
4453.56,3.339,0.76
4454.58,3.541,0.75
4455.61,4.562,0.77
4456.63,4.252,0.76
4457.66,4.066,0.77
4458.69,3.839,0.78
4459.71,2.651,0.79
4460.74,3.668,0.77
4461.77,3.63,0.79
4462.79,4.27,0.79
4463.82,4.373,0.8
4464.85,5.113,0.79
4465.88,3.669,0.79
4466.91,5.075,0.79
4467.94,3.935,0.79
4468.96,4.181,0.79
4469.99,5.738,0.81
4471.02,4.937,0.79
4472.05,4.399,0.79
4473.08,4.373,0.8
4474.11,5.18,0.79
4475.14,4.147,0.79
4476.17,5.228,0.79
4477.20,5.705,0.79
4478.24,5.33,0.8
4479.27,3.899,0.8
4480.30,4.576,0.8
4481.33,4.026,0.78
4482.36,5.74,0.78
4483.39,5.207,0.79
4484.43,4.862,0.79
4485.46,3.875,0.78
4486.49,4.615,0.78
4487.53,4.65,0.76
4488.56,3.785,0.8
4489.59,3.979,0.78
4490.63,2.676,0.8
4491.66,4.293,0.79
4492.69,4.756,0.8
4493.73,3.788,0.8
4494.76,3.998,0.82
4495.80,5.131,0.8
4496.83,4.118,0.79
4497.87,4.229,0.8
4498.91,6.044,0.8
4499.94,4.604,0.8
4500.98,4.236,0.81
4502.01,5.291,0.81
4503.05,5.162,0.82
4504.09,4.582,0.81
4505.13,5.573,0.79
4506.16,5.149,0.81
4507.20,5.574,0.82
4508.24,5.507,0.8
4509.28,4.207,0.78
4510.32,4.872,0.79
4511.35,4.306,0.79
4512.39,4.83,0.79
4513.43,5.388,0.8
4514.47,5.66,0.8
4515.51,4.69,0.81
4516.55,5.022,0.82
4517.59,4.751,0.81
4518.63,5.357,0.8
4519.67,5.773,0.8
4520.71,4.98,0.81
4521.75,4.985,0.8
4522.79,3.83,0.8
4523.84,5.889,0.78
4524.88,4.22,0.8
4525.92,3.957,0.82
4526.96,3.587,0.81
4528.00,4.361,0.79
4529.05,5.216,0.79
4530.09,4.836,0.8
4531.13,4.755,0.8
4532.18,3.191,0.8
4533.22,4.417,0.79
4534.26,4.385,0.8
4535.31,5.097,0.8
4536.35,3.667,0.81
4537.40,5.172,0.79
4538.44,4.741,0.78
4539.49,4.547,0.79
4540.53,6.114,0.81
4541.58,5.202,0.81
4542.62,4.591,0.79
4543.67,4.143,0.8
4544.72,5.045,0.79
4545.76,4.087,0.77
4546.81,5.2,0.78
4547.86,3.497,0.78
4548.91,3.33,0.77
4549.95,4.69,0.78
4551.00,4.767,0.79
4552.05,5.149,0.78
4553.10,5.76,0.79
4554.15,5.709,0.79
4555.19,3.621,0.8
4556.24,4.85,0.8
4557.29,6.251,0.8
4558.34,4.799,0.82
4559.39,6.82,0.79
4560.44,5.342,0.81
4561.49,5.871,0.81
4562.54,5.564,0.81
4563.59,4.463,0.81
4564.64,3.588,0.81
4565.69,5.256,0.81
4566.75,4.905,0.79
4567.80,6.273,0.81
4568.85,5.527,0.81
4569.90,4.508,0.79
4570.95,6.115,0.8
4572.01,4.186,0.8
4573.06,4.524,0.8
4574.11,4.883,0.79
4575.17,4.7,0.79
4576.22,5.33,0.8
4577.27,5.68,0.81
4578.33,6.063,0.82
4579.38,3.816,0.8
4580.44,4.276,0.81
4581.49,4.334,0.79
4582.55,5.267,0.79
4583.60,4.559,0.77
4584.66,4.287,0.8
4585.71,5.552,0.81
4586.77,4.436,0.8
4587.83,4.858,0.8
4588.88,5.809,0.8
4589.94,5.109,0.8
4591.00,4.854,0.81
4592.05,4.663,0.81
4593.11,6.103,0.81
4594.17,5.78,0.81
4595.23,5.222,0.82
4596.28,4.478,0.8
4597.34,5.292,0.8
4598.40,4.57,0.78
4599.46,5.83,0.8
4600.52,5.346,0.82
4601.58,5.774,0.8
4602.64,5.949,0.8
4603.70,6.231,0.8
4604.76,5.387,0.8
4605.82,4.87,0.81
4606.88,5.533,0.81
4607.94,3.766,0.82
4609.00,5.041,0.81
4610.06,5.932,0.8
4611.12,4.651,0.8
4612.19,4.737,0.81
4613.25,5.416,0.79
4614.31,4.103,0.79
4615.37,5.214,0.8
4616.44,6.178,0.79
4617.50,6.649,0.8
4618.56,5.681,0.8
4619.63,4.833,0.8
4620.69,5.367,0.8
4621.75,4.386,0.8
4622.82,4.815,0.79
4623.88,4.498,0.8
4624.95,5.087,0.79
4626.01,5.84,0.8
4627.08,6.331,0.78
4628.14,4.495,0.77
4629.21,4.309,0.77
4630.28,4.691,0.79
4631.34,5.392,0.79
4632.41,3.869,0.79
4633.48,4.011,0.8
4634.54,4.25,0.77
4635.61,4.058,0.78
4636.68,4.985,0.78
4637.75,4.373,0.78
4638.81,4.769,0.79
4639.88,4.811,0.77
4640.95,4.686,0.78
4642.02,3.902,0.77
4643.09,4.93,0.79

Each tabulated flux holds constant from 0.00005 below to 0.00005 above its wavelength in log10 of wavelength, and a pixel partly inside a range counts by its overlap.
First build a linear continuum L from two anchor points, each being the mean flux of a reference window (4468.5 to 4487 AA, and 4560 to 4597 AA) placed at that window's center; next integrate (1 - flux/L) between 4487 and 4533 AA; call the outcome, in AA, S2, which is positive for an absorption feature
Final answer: 1.8 AA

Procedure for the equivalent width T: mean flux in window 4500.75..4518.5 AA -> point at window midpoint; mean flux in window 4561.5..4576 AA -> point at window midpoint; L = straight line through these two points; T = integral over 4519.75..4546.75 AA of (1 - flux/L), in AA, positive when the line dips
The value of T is 2.03 AA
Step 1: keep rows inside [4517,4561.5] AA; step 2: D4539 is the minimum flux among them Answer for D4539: 3.191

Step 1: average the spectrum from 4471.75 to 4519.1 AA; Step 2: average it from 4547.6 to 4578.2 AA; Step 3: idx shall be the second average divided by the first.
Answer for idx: 1.07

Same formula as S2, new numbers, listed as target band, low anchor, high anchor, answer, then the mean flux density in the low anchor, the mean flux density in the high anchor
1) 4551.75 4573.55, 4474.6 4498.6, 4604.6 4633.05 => -1.7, 4.47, 5.07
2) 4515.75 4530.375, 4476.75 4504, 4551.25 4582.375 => 0.1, 4.56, 5.11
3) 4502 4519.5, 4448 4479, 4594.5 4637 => -1.6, 4.42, 5.08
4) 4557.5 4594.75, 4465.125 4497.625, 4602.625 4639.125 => -1.9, 4.51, 5.01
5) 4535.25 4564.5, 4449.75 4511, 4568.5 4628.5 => -0.2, 4.51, 5.14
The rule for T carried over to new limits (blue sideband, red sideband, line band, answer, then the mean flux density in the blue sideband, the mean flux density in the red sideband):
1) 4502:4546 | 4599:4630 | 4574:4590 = 0.5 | 4.81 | 5.24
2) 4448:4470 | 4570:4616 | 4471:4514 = -2.4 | 4.22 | 5.08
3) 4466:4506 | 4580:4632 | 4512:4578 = -0.1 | 4.63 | 5.14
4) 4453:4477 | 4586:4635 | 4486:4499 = 0.6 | 4.29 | 5.13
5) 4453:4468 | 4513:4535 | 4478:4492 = -0.3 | 4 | 4.73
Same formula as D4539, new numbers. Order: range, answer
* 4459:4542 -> 2.651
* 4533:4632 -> 3.33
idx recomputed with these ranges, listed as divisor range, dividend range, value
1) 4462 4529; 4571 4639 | 1.07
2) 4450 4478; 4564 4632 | 1.17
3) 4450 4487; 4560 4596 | 1.14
